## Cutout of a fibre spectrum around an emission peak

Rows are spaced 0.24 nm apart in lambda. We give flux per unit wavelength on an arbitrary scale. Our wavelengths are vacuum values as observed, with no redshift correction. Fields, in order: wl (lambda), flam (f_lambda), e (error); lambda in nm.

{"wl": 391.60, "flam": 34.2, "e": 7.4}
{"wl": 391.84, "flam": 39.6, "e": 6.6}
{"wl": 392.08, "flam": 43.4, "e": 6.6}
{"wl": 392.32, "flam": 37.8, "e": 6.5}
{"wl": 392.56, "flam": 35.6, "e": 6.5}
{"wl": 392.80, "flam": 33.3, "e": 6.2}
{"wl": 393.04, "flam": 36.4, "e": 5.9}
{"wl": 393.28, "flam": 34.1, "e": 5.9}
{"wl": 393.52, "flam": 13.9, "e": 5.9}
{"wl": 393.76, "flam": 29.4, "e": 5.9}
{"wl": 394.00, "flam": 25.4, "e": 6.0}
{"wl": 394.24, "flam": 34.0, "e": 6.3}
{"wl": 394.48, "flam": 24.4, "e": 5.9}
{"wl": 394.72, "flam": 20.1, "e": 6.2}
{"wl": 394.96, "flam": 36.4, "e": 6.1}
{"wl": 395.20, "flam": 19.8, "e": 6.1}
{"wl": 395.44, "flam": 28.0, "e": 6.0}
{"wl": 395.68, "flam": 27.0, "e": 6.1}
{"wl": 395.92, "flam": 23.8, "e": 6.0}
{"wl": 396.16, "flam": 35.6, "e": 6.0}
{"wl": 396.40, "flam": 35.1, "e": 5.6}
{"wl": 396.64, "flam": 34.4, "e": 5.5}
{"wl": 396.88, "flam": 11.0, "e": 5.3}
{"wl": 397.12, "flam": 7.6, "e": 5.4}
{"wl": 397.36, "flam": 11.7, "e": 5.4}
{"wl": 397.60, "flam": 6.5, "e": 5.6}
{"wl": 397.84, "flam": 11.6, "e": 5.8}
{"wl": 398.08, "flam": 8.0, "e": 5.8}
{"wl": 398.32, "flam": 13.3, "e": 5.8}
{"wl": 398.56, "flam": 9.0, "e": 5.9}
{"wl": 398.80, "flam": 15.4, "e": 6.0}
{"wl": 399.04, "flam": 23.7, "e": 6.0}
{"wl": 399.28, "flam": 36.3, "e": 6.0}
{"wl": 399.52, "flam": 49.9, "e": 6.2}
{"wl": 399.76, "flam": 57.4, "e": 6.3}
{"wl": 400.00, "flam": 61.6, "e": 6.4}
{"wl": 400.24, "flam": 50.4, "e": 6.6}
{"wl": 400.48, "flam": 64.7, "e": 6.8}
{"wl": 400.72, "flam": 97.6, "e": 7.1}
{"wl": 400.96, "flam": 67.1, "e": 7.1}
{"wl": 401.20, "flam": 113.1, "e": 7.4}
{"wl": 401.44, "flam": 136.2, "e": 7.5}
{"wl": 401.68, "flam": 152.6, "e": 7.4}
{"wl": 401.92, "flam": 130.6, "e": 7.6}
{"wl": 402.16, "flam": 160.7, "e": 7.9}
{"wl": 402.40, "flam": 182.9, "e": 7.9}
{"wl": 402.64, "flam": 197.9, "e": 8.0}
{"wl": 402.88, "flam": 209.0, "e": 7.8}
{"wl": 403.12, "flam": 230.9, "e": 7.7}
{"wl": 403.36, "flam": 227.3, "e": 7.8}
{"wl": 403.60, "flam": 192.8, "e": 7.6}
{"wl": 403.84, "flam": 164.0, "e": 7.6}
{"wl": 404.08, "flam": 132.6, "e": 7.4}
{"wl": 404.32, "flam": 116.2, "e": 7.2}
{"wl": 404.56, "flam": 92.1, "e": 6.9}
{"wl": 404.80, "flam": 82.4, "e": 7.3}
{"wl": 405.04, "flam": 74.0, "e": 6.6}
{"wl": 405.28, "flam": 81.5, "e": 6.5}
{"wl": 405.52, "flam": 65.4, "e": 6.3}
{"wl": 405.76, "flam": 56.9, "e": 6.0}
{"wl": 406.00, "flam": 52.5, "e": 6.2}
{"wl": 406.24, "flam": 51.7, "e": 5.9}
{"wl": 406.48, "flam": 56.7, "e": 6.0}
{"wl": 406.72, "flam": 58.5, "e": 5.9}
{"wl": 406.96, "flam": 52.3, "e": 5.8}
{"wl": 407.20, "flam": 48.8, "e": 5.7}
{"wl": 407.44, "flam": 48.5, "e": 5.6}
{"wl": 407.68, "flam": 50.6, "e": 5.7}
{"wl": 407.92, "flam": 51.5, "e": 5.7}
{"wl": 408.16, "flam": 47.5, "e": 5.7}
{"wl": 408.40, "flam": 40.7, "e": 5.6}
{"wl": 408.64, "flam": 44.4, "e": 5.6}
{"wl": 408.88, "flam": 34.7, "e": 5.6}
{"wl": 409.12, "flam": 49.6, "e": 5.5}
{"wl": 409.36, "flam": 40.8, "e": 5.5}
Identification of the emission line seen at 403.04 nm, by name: C IV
